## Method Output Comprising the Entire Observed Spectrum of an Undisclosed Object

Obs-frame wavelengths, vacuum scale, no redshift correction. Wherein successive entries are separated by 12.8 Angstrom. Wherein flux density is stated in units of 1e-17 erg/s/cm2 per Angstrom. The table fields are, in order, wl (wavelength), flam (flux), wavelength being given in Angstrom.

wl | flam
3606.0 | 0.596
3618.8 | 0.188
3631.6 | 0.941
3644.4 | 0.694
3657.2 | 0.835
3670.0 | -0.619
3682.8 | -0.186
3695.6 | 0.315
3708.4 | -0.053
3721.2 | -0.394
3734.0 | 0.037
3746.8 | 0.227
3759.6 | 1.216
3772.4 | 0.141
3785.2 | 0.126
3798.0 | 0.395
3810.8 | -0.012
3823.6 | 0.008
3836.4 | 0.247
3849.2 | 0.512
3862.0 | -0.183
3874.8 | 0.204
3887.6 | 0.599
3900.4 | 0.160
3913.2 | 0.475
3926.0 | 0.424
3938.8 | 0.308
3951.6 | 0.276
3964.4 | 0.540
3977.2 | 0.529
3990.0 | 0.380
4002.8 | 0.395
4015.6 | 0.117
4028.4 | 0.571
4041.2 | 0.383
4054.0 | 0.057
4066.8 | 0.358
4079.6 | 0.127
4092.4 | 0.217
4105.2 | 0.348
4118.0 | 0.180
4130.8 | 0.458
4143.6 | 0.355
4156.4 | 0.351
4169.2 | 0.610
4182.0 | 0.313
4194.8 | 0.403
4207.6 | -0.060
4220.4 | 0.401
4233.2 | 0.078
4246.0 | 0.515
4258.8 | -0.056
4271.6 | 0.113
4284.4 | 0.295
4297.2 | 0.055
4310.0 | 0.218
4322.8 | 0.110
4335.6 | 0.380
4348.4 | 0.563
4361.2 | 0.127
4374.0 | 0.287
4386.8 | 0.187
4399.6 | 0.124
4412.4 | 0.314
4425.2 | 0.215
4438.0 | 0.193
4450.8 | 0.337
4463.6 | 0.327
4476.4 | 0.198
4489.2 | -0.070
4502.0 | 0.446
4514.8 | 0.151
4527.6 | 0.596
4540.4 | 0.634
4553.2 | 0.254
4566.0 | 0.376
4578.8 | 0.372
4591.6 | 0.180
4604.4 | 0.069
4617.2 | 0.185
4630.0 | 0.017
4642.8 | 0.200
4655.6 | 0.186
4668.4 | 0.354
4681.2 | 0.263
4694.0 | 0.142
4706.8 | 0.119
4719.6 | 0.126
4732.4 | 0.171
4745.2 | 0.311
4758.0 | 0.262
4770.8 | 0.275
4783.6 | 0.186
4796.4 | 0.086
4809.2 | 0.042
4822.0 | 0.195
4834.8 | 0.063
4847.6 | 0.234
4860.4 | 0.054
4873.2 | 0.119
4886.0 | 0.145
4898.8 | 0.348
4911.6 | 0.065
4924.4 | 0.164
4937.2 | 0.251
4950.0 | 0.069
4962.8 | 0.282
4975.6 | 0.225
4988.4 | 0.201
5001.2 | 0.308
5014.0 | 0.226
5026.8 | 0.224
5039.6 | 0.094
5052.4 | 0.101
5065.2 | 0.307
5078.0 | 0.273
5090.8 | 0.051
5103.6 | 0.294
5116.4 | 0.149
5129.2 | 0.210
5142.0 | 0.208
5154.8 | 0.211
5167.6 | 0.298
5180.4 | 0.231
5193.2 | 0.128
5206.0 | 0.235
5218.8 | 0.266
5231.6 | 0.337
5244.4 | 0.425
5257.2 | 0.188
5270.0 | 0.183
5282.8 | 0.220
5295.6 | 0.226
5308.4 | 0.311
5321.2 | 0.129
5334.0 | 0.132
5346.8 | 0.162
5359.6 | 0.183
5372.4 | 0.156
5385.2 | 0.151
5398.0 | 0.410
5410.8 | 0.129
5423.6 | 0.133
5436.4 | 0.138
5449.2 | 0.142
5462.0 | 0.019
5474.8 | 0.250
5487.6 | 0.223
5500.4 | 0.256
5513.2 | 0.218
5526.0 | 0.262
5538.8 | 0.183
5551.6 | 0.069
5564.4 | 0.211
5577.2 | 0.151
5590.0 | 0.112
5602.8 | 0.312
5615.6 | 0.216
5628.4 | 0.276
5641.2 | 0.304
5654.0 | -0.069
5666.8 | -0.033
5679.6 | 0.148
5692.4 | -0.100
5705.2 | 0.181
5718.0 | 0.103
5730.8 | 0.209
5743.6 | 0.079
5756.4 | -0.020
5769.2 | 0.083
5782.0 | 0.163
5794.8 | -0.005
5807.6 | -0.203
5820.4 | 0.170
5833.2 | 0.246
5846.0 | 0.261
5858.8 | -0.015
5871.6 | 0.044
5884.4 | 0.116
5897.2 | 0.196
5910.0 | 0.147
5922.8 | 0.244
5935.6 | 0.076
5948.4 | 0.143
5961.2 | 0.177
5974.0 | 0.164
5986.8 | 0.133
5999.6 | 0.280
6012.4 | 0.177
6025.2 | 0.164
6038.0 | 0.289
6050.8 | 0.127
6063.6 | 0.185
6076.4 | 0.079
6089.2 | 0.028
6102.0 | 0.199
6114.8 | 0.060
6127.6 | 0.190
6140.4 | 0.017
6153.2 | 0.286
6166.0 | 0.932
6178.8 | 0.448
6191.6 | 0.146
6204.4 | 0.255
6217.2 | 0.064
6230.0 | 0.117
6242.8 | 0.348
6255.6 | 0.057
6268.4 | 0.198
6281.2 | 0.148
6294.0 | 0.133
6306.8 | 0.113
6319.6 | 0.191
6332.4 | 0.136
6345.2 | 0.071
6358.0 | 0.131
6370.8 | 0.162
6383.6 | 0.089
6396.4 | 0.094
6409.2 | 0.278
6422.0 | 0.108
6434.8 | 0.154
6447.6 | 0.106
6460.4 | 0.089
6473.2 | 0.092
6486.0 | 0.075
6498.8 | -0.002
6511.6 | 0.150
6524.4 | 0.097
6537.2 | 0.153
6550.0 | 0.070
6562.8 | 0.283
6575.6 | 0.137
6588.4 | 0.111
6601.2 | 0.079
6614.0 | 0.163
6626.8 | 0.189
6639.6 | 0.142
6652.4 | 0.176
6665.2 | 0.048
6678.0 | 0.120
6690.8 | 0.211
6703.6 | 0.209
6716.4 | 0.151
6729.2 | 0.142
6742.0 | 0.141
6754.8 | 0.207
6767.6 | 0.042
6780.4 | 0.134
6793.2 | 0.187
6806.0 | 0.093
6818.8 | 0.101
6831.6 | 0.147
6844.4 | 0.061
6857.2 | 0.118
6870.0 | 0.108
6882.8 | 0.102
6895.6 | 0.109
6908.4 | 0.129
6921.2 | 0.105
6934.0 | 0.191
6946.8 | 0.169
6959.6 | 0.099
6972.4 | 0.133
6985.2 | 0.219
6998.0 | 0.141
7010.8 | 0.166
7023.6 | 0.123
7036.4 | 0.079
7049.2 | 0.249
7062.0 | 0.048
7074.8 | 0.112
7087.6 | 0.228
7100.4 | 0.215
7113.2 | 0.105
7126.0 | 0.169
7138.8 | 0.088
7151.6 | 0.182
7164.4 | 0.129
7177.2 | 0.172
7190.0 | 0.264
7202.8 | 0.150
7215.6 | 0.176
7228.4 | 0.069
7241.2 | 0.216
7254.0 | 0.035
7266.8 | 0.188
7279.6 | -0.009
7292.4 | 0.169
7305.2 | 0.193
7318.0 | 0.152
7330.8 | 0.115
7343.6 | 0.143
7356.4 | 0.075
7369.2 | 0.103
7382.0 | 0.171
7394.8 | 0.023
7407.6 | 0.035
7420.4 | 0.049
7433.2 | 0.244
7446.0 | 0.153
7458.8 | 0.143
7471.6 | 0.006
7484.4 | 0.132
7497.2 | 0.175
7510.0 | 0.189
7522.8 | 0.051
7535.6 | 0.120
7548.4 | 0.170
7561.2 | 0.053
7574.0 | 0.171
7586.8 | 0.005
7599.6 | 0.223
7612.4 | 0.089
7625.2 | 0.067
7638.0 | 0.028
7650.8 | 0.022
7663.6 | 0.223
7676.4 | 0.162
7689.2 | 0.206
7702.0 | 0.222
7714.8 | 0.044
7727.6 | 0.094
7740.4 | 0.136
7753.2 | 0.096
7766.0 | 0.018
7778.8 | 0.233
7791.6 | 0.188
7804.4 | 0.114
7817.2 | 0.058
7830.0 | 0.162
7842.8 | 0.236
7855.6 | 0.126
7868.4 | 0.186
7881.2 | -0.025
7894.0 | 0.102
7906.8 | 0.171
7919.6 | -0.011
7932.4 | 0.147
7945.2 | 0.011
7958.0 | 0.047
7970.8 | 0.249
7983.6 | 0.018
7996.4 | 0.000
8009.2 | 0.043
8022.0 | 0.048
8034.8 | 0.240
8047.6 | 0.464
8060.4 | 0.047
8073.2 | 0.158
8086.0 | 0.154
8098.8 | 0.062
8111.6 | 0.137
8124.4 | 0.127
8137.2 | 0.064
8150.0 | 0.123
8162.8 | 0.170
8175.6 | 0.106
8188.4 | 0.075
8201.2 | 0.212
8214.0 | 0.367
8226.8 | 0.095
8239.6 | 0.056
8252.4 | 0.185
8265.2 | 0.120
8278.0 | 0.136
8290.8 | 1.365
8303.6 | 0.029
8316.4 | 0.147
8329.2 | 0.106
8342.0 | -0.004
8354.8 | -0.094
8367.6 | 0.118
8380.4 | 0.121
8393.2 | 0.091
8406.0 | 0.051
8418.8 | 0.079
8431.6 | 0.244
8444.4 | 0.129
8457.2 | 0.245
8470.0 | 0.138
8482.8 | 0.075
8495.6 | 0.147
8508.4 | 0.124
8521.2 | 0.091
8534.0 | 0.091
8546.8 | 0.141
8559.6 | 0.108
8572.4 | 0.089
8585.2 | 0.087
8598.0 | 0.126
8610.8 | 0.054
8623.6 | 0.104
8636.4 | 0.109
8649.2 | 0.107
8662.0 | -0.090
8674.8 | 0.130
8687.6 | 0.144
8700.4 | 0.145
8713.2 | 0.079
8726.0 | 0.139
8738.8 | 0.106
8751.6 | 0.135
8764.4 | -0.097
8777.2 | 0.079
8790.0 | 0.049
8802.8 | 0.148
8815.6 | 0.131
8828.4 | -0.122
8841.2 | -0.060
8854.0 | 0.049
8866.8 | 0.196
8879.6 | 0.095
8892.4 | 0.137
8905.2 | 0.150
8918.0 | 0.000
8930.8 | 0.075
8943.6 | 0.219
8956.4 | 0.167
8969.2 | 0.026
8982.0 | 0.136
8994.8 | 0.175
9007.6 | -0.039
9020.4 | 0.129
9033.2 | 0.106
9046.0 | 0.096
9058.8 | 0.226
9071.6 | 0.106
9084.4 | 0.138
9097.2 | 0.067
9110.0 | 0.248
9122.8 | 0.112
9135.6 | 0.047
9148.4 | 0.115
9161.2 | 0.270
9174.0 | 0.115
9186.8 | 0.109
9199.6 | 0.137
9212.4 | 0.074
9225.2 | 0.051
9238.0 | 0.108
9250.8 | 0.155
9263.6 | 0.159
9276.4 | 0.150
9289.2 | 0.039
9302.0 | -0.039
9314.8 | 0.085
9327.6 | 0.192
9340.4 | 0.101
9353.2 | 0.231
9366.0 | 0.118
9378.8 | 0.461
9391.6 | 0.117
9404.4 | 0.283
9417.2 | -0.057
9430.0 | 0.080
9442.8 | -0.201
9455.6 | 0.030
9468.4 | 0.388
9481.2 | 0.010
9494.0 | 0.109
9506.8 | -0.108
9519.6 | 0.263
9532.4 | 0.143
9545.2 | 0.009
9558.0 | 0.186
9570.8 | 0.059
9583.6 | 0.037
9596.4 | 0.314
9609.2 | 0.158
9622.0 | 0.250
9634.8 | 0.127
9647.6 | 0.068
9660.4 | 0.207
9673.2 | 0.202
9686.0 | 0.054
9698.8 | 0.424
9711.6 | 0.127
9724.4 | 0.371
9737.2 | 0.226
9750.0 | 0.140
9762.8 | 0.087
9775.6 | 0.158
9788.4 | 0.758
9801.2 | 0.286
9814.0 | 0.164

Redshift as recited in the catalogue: 0.65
